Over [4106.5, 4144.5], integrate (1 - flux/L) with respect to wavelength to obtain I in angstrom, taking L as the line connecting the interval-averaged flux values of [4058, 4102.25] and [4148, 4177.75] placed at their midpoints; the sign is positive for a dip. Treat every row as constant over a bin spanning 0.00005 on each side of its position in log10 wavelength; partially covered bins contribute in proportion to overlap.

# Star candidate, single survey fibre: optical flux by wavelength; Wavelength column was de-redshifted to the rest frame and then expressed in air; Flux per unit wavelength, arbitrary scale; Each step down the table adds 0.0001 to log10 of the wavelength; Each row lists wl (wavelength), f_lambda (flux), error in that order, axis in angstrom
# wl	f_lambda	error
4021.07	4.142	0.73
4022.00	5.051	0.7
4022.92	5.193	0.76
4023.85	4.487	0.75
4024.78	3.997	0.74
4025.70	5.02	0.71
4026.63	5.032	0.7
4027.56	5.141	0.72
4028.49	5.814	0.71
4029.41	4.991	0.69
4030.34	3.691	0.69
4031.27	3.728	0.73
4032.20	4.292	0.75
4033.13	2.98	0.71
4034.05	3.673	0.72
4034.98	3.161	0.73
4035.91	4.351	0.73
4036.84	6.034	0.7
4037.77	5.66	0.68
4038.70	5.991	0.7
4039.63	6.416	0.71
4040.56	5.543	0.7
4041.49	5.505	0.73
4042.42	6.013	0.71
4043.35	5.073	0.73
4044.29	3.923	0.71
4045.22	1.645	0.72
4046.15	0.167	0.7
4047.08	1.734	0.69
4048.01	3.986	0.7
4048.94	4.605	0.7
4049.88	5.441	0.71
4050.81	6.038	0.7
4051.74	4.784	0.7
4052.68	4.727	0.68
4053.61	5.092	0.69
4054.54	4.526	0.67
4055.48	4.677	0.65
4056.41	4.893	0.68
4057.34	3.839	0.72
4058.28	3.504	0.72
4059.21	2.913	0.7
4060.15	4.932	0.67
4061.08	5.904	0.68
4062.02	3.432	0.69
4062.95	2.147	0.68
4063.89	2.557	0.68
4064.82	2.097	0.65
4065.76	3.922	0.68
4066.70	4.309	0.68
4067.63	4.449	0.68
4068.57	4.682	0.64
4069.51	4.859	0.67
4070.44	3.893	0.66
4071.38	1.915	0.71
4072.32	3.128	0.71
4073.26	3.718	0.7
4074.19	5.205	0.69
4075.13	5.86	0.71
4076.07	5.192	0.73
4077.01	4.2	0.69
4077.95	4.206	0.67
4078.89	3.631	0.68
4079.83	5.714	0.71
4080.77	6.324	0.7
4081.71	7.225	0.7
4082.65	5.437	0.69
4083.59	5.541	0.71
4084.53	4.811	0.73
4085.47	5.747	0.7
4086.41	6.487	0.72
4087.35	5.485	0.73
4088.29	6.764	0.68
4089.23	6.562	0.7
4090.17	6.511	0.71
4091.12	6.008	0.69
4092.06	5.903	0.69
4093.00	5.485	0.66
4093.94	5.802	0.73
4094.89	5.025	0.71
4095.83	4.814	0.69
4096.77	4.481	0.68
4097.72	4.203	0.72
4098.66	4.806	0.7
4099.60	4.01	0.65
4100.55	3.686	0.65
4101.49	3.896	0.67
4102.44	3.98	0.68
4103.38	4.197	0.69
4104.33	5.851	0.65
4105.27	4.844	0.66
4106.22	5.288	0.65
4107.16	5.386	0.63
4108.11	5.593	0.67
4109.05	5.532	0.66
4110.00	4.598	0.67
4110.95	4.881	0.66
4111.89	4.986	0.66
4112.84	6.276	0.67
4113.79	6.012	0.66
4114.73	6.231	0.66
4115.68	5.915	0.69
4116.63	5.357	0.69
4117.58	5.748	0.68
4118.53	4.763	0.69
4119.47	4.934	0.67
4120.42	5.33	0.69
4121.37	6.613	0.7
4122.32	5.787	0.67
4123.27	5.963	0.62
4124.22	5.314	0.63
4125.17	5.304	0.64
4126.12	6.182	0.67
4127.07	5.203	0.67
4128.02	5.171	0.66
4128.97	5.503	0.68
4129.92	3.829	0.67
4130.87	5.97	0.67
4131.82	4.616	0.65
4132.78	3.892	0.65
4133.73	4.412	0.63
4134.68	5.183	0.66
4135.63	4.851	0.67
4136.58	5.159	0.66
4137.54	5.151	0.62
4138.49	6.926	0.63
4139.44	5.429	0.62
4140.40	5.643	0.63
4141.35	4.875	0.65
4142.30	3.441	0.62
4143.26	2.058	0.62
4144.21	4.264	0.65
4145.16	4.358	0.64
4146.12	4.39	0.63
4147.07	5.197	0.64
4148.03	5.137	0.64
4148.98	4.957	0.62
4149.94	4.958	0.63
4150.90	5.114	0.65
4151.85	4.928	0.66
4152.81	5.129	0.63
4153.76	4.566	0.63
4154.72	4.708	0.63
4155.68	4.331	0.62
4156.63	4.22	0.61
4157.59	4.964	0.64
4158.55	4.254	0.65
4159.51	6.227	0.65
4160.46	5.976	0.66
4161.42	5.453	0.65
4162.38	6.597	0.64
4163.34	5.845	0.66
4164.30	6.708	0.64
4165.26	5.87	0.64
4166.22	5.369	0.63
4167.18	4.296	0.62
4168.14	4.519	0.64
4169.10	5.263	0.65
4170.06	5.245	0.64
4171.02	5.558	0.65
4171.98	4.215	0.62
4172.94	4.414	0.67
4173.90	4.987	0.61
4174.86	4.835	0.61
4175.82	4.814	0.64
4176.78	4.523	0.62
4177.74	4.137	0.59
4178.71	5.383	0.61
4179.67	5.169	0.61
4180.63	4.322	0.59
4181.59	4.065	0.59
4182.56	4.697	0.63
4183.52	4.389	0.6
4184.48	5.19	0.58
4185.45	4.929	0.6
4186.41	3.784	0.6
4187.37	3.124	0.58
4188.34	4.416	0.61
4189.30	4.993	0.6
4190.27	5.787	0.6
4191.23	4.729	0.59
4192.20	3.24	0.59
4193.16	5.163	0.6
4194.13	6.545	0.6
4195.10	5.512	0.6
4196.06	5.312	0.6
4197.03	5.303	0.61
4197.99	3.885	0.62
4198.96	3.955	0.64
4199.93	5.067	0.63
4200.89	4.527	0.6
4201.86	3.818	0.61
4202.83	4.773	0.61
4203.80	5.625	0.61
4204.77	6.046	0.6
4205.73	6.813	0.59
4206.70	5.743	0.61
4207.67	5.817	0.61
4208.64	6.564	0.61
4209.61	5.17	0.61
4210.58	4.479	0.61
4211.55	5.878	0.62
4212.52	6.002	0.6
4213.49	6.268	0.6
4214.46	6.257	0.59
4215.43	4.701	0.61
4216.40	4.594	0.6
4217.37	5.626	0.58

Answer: -2.33 angstrom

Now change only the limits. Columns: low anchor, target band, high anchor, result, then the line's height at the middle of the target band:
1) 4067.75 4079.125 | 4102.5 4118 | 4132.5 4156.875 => -3.0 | 4.5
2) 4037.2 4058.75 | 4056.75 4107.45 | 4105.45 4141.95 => 1.9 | 4.89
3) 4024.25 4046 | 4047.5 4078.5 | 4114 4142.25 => 3.9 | 4.83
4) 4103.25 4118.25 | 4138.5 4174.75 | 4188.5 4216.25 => 2.5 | 5.35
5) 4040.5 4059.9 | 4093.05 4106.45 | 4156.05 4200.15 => -0.5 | 4.49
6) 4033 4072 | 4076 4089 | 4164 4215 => -3.3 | 4.38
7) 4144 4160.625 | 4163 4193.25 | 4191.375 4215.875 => 1.6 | 5.08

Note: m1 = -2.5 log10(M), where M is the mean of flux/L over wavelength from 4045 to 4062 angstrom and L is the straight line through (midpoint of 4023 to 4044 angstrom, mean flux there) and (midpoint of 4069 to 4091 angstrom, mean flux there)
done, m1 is 0.21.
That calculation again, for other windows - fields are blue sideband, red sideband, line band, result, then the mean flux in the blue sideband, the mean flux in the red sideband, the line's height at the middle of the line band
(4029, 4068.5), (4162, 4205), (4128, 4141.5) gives -0.101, 4.23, 4.9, 4.65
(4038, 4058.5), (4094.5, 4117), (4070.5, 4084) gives -0.006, 4.48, 4.99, 4.74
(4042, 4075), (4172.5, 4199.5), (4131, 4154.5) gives -0.079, 3.98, 4.7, 4.46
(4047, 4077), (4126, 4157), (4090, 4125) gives -0.151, 4.19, 4.83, 4.55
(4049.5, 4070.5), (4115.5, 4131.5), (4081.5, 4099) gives -0.169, 4.25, 5.45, 4.82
